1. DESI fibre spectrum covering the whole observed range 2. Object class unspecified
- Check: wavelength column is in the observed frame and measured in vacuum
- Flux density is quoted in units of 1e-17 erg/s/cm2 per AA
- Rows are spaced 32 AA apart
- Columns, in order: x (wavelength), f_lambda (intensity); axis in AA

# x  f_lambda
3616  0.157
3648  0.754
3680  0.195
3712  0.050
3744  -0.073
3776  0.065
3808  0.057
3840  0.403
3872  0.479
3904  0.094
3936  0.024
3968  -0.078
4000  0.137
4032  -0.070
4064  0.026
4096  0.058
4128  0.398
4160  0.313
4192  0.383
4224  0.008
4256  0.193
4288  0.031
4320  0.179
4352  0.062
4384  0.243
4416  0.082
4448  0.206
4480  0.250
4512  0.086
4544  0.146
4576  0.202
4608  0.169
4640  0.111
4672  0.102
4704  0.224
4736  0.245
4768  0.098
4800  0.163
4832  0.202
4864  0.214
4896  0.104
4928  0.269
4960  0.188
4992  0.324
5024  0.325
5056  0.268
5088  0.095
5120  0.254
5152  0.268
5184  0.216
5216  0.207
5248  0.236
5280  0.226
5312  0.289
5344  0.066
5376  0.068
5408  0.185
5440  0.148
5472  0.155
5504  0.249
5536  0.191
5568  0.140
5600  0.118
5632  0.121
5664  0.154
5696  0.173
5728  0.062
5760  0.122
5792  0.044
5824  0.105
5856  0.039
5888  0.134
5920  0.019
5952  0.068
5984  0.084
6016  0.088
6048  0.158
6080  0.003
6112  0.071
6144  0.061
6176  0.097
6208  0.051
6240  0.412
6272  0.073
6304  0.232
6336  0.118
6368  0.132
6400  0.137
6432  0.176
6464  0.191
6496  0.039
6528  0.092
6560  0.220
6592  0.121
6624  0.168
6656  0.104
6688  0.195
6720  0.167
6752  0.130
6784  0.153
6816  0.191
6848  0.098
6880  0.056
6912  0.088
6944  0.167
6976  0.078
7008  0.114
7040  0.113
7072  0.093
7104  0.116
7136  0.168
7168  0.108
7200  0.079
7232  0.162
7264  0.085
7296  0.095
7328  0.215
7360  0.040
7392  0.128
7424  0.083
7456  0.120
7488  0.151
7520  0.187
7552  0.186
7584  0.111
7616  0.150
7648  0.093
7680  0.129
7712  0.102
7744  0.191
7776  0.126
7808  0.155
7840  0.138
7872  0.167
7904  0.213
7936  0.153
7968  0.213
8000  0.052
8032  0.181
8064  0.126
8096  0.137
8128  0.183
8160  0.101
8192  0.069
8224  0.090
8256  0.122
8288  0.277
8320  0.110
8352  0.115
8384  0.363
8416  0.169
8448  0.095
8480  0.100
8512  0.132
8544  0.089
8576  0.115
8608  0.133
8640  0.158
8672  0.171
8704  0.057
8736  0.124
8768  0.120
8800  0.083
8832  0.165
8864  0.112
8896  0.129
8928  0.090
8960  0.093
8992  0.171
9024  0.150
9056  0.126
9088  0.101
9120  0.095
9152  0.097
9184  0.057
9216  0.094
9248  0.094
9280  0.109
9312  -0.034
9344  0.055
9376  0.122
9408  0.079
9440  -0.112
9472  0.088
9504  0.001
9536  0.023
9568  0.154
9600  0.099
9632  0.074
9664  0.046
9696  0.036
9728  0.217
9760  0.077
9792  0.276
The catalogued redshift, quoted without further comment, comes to 0.67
